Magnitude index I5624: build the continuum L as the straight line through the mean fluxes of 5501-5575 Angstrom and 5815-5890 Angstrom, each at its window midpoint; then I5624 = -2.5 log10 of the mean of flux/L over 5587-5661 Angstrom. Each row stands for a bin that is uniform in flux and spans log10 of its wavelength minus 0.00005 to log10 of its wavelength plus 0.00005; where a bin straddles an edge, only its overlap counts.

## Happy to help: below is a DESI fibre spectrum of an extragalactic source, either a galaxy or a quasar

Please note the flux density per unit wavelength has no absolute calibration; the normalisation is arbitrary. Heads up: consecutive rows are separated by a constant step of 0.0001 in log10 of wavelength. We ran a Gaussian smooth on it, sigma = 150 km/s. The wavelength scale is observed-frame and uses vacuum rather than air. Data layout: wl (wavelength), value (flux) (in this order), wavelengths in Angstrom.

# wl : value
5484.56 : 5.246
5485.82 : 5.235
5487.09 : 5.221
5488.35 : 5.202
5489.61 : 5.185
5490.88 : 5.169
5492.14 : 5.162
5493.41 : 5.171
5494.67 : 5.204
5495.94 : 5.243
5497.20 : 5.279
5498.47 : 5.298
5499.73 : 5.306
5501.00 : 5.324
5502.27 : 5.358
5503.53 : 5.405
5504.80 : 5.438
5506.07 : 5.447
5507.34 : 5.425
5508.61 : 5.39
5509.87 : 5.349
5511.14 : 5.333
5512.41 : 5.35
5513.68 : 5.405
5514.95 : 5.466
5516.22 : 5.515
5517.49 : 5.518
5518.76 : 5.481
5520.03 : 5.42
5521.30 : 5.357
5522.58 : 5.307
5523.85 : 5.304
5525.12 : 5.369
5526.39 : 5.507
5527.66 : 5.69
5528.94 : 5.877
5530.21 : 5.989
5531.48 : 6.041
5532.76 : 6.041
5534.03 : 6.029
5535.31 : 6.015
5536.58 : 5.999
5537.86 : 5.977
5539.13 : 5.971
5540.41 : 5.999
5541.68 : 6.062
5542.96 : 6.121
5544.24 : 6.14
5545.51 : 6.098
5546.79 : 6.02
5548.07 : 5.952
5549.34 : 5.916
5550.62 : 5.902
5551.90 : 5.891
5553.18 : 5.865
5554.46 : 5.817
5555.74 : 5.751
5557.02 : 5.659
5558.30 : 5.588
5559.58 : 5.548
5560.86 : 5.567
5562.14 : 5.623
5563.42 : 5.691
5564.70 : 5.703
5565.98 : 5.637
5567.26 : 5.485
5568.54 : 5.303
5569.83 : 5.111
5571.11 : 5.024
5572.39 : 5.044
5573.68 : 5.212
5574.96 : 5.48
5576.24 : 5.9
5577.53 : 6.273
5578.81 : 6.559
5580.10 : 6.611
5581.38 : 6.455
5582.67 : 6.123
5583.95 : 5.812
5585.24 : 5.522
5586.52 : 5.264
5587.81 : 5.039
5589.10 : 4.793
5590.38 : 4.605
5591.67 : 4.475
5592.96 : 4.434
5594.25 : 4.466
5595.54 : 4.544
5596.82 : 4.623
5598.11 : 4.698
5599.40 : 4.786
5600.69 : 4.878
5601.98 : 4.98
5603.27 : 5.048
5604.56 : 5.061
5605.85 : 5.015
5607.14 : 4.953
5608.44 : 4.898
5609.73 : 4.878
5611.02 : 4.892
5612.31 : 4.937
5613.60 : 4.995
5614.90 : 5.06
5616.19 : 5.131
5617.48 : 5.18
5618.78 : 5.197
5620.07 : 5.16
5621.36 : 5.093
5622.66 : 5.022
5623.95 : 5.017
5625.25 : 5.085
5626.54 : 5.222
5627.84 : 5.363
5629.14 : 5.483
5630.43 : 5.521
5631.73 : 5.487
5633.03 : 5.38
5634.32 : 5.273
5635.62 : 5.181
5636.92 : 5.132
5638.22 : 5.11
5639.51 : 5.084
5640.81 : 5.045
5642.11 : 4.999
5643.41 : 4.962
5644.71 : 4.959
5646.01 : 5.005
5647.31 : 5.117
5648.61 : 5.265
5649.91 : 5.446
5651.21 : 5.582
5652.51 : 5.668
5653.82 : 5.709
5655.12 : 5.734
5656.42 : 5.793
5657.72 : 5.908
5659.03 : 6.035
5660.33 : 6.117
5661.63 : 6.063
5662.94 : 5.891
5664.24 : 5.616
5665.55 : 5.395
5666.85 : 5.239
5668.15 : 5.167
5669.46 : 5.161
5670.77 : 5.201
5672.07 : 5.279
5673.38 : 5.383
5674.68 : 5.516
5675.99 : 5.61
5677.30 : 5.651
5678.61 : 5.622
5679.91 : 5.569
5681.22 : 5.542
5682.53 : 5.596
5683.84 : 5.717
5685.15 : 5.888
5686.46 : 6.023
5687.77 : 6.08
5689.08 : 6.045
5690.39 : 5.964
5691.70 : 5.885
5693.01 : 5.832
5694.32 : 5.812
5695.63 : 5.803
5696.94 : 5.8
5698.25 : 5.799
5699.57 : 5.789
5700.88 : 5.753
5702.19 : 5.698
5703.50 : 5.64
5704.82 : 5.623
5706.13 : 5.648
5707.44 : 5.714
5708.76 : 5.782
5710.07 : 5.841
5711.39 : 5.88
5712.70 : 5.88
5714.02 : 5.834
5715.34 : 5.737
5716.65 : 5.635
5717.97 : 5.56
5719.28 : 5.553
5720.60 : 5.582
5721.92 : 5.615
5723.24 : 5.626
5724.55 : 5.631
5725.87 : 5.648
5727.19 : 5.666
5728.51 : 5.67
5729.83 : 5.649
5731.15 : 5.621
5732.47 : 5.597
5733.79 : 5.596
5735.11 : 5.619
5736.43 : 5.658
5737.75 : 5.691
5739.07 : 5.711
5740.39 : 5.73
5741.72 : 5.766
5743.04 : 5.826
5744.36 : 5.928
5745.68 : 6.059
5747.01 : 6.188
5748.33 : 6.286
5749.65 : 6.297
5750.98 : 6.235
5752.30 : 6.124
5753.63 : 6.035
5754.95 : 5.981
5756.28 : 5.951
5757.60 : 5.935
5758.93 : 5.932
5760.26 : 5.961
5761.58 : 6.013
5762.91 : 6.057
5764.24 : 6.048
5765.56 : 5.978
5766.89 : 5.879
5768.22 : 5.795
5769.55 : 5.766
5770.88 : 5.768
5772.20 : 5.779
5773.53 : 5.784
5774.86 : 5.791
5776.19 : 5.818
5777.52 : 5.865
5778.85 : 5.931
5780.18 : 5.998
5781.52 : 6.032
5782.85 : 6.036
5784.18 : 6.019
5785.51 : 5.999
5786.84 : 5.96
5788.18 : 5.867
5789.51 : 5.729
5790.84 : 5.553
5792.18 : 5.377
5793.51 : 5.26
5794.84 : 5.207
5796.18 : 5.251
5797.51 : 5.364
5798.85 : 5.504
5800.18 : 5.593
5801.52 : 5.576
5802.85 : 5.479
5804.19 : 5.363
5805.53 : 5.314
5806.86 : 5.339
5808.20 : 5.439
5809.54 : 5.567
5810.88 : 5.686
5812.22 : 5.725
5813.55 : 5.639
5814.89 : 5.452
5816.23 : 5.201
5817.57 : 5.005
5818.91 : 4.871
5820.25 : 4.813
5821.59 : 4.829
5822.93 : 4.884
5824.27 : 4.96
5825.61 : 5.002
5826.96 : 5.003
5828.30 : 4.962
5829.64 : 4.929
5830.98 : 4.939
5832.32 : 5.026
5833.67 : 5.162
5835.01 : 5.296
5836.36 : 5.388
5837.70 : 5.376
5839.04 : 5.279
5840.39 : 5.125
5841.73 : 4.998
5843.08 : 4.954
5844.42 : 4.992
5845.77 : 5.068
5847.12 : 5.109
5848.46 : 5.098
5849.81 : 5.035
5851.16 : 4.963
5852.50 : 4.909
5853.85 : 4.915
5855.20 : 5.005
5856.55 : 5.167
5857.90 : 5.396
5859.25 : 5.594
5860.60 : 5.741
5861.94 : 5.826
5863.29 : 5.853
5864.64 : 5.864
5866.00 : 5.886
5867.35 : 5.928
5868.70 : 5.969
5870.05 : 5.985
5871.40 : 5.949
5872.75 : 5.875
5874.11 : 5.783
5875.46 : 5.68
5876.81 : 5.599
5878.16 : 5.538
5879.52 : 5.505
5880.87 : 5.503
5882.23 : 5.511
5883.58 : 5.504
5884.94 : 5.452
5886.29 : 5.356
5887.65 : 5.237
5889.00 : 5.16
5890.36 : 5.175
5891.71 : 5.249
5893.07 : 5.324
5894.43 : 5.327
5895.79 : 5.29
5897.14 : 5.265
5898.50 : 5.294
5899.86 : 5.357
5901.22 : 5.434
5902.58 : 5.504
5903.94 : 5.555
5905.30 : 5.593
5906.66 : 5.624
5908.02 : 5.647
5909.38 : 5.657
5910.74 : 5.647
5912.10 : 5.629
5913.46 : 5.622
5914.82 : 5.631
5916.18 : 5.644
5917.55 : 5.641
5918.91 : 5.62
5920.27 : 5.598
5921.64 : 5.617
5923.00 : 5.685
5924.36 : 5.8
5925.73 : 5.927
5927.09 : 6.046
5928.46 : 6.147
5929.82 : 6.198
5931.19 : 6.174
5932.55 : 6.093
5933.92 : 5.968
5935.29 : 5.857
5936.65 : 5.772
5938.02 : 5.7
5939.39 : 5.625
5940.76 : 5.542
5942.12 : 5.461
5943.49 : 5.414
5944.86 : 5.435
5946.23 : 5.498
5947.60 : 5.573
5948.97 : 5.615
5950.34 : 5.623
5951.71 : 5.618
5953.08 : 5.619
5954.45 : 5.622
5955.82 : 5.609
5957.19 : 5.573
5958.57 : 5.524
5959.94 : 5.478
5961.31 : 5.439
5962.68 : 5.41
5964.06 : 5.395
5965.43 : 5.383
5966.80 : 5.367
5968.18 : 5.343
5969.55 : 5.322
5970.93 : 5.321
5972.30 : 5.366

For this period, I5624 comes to 0.08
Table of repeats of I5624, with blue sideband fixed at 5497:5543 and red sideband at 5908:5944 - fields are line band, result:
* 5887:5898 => 0.10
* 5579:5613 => 0.11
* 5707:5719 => -0.02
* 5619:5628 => 0.10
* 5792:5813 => 0.05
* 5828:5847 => 0.12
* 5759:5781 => -0.04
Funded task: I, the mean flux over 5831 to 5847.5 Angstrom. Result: 5.14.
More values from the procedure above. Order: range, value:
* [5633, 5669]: 5.42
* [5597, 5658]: 5.17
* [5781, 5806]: 5.6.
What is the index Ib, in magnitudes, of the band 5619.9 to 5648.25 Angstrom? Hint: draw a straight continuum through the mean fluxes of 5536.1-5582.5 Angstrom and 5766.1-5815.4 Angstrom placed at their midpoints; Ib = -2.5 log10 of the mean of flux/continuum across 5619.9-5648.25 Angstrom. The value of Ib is 0.117 mag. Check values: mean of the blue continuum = 5.81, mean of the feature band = 5.17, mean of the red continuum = 5.66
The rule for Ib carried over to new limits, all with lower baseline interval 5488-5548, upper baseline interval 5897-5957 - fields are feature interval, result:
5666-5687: 0.02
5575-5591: -0.03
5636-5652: 0.09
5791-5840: 0.08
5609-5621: 0.11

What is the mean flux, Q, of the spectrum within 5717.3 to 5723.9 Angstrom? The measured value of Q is 5.59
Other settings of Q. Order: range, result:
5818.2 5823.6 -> 4.85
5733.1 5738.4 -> 5.64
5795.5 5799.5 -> 5.36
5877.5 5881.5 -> 5.51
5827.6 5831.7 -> 4.96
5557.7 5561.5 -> 5.57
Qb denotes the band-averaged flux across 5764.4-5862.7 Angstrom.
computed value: 5.4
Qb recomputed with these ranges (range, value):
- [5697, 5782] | 5.82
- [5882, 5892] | 5.33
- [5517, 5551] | 5.82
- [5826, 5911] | 5.38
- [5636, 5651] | 5.12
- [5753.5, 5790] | 5.92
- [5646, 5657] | 5.51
